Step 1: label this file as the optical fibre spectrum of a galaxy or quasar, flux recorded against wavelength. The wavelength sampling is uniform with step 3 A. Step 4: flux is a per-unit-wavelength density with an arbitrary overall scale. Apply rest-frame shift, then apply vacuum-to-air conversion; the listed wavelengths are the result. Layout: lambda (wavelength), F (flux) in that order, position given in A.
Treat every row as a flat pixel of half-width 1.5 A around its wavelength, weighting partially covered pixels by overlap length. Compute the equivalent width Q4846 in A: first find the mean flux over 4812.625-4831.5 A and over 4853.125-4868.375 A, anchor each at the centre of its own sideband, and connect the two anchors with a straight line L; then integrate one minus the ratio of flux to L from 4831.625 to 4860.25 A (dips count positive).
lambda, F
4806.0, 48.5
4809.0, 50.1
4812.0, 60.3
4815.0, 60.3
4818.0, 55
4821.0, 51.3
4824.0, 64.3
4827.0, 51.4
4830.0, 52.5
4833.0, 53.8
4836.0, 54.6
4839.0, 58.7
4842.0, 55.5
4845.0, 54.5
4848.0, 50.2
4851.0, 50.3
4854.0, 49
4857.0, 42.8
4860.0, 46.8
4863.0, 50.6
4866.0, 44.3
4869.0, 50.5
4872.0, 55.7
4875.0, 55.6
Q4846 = -0.8 A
